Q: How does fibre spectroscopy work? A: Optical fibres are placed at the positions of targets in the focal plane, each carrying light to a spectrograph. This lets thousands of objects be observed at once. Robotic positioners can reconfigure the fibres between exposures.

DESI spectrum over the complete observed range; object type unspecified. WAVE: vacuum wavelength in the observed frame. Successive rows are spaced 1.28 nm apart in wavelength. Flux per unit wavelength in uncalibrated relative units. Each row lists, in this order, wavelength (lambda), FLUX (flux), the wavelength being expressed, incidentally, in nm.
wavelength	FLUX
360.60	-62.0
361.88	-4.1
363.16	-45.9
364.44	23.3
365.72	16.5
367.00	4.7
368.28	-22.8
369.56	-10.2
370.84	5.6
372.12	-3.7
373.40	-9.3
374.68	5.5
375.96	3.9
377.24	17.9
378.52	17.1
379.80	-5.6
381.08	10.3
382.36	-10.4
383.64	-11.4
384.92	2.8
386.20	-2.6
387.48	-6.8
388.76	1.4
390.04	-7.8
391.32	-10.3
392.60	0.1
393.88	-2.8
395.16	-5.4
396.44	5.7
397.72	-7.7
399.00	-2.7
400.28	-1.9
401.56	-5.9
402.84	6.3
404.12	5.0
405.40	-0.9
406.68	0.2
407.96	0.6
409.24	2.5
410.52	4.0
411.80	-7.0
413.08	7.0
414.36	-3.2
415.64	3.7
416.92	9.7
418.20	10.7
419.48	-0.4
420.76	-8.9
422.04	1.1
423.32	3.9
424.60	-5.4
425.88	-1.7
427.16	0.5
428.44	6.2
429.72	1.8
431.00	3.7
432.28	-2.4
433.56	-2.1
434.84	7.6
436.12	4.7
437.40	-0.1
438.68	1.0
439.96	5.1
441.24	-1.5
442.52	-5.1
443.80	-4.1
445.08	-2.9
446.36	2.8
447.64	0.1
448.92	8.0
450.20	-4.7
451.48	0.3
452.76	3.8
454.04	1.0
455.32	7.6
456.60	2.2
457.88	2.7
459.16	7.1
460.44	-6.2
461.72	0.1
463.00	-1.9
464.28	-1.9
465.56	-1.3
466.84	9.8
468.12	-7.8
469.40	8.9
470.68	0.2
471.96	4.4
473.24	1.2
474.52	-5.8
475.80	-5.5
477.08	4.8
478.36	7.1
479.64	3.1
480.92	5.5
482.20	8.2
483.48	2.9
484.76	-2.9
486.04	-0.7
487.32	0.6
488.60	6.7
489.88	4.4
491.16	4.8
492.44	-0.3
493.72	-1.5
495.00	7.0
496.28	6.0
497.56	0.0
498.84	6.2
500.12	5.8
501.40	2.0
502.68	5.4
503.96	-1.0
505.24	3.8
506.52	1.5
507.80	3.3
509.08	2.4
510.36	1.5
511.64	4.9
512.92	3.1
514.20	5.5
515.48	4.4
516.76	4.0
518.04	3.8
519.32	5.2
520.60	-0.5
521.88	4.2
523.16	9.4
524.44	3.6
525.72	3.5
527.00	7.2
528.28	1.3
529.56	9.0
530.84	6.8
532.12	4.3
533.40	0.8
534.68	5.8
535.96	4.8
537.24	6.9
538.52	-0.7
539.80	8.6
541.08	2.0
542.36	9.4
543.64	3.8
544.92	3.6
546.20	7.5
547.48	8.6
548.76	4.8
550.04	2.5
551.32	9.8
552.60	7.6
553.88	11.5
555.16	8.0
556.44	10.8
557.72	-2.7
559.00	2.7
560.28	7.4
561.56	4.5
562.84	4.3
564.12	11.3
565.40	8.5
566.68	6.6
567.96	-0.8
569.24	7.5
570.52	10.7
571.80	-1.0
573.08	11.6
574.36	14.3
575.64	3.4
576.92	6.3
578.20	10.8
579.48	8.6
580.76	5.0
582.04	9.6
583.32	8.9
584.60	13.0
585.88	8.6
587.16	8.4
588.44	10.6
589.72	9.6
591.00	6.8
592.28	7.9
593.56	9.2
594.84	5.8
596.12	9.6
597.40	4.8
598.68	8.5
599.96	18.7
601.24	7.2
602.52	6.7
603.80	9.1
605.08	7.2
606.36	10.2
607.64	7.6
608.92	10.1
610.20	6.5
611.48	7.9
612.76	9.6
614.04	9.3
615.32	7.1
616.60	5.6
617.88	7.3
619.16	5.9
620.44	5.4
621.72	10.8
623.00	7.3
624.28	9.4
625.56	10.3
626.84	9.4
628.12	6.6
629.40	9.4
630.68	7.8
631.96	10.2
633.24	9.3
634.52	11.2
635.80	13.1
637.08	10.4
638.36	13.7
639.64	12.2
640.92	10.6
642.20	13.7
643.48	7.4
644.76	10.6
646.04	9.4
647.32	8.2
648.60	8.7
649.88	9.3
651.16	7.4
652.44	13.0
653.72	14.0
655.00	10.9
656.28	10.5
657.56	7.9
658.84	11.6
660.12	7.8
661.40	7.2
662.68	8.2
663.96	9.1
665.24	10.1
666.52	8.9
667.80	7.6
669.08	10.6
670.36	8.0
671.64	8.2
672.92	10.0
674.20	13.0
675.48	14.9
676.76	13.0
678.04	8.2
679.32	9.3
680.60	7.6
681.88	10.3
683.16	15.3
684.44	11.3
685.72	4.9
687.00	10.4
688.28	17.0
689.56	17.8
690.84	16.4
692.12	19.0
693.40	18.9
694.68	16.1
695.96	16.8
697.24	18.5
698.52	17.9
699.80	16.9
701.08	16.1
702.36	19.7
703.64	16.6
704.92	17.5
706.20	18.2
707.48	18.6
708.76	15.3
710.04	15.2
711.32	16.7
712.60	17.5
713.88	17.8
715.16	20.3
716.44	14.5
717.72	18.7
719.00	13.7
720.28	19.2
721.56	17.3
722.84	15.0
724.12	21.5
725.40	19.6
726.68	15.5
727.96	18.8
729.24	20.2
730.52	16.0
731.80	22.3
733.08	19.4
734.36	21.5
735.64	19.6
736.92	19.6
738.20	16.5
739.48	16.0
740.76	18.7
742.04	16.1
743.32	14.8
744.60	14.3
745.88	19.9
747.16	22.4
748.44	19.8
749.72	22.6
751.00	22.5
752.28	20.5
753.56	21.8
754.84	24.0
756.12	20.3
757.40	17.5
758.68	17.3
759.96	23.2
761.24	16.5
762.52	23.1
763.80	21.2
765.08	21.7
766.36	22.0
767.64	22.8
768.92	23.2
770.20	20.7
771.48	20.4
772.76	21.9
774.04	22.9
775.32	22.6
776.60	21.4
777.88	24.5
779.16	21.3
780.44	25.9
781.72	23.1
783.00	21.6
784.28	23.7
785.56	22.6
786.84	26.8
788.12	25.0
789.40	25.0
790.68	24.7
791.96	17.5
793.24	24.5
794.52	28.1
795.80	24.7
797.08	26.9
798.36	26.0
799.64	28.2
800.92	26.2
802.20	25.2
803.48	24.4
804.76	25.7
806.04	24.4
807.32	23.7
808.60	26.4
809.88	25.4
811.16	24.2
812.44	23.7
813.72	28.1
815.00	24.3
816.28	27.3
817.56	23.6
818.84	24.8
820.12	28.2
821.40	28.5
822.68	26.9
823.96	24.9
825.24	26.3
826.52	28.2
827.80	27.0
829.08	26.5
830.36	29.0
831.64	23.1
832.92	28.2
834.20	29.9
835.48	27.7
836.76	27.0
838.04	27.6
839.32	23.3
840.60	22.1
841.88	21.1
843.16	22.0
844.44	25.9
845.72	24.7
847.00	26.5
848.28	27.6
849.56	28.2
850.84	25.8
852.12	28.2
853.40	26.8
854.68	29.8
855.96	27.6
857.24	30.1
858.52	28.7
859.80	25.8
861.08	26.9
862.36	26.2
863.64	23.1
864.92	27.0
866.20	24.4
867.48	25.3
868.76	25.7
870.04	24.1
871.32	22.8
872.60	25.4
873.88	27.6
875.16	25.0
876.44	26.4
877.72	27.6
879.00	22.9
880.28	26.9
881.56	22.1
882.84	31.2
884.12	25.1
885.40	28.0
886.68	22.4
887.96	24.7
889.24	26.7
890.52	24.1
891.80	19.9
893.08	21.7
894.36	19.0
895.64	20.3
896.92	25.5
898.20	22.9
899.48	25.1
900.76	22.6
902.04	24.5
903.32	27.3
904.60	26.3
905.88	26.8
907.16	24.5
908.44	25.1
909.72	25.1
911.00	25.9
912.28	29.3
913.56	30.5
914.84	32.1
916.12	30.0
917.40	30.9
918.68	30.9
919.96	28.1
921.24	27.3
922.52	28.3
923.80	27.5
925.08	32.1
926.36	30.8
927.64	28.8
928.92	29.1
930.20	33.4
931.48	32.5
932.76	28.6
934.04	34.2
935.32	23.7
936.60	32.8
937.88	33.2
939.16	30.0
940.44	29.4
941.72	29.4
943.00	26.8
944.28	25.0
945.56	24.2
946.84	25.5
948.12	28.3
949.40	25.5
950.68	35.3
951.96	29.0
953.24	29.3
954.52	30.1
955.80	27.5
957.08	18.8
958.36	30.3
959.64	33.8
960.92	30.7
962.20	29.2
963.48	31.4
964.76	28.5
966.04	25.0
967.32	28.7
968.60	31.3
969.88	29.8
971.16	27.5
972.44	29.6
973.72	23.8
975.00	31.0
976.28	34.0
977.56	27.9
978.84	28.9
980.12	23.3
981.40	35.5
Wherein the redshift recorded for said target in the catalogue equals 0.728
